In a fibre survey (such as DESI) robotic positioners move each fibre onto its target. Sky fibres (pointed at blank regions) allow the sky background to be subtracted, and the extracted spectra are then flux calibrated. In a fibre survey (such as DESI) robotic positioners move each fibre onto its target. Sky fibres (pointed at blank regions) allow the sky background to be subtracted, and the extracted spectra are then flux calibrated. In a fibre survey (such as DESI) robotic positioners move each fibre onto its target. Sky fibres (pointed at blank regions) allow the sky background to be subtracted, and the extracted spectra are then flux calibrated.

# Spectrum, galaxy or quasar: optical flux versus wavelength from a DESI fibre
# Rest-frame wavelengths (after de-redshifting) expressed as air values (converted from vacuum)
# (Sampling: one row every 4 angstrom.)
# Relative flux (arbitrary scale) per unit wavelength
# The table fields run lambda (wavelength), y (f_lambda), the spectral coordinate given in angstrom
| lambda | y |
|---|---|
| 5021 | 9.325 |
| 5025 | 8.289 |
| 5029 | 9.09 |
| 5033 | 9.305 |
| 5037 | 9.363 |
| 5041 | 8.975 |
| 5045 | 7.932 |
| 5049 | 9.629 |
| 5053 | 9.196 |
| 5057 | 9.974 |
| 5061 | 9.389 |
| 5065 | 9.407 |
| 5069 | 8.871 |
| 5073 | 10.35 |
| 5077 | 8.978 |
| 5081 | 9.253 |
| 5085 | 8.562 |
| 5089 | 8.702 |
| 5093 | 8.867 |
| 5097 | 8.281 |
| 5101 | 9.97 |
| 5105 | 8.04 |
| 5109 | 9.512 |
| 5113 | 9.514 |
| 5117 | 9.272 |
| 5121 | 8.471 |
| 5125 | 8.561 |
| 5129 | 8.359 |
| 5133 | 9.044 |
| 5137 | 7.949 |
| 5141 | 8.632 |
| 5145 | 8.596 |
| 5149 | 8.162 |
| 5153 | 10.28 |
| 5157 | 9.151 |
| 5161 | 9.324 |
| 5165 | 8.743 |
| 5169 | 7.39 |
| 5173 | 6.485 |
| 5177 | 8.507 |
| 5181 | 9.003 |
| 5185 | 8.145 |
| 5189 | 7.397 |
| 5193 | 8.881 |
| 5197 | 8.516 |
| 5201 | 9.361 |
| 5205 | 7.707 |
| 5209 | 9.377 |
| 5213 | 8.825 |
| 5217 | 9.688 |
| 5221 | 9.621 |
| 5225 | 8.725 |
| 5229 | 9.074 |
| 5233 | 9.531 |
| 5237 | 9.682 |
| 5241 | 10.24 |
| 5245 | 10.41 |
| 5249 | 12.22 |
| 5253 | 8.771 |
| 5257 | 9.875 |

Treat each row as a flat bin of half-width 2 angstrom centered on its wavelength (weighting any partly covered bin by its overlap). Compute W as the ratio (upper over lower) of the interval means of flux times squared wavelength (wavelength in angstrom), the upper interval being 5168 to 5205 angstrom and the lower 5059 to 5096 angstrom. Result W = 0.9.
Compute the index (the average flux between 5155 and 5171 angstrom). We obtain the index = 8.65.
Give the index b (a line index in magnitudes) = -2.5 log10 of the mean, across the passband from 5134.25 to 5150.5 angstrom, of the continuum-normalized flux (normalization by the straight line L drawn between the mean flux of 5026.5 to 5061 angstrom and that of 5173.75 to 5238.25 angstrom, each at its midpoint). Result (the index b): 0.074 mag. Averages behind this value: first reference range 9.18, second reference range 8.82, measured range 8.37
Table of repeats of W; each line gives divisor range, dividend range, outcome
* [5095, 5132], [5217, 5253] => 1.16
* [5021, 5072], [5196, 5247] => 1.09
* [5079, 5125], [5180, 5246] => 1.06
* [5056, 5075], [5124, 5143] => 0.91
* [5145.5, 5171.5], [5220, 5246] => 1.12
